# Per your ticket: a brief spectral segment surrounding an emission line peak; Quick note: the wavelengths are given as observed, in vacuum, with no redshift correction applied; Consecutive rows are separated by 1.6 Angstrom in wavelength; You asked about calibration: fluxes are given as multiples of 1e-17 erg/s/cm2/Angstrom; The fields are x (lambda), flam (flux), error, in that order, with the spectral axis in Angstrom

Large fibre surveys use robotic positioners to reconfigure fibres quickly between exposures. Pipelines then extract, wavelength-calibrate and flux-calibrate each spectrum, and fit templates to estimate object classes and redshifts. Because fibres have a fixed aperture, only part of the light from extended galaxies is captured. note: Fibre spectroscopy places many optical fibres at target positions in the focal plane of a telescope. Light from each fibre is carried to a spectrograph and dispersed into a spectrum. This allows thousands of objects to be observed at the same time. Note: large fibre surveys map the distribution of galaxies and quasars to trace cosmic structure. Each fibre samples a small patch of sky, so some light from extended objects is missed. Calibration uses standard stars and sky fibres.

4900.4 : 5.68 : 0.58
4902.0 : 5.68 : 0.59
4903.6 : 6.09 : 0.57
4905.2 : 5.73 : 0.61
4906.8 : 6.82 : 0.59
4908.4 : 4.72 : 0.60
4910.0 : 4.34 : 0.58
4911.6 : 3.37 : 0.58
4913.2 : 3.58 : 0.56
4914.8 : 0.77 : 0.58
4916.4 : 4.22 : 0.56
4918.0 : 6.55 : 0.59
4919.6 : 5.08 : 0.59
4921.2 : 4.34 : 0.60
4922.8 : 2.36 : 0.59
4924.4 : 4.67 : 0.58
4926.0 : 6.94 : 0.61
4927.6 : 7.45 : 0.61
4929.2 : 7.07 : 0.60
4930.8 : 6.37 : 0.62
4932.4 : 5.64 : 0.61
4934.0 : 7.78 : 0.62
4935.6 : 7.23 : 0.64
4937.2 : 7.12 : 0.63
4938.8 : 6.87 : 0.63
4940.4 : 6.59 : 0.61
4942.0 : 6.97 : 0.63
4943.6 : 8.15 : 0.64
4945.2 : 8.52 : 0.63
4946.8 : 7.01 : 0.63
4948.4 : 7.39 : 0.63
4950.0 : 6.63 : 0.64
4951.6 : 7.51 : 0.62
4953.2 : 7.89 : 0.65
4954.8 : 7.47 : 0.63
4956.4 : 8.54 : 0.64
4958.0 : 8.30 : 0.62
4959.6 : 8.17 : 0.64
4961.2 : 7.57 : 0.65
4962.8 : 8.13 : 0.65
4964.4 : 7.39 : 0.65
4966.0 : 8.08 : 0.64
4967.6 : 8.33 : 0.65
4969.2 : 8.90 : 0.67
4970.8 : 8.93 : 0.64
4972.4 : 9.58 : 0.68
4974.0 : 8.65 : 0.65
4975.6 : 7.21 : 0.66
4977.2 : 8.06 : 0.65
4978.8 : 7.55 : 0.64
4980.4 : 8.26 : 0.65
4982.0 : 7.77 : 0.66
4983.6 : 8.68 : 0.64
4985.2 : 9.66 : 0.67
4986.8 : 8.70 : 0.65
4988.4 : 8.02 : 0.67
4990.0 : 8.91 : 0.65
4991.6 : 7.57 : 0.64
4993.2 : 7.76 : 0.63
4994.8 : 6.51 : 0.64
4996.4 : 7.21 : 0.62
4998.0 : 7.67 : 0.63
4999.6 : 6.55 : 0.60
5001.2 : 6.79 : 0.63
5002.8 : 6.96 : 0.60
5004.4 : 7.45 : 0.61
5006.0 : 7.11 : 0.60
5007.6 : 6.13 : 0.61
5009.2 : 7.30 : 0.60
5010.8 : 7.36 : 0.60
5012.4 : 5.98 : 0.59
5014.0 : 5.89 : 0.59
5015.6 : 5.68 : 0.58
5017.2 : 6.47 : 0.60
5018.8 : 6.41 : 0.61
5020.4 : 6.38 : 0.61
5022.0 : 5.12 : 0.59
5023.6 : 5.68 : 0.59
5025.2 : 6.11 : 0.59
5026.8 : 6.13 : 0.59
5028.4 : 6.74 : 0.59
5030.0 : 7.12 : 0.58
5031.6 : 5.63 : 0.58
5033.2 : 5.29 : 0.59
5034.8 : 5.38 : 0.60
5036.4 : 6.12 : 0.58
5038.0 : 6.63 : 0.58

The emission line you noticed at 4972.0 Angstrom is C IV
